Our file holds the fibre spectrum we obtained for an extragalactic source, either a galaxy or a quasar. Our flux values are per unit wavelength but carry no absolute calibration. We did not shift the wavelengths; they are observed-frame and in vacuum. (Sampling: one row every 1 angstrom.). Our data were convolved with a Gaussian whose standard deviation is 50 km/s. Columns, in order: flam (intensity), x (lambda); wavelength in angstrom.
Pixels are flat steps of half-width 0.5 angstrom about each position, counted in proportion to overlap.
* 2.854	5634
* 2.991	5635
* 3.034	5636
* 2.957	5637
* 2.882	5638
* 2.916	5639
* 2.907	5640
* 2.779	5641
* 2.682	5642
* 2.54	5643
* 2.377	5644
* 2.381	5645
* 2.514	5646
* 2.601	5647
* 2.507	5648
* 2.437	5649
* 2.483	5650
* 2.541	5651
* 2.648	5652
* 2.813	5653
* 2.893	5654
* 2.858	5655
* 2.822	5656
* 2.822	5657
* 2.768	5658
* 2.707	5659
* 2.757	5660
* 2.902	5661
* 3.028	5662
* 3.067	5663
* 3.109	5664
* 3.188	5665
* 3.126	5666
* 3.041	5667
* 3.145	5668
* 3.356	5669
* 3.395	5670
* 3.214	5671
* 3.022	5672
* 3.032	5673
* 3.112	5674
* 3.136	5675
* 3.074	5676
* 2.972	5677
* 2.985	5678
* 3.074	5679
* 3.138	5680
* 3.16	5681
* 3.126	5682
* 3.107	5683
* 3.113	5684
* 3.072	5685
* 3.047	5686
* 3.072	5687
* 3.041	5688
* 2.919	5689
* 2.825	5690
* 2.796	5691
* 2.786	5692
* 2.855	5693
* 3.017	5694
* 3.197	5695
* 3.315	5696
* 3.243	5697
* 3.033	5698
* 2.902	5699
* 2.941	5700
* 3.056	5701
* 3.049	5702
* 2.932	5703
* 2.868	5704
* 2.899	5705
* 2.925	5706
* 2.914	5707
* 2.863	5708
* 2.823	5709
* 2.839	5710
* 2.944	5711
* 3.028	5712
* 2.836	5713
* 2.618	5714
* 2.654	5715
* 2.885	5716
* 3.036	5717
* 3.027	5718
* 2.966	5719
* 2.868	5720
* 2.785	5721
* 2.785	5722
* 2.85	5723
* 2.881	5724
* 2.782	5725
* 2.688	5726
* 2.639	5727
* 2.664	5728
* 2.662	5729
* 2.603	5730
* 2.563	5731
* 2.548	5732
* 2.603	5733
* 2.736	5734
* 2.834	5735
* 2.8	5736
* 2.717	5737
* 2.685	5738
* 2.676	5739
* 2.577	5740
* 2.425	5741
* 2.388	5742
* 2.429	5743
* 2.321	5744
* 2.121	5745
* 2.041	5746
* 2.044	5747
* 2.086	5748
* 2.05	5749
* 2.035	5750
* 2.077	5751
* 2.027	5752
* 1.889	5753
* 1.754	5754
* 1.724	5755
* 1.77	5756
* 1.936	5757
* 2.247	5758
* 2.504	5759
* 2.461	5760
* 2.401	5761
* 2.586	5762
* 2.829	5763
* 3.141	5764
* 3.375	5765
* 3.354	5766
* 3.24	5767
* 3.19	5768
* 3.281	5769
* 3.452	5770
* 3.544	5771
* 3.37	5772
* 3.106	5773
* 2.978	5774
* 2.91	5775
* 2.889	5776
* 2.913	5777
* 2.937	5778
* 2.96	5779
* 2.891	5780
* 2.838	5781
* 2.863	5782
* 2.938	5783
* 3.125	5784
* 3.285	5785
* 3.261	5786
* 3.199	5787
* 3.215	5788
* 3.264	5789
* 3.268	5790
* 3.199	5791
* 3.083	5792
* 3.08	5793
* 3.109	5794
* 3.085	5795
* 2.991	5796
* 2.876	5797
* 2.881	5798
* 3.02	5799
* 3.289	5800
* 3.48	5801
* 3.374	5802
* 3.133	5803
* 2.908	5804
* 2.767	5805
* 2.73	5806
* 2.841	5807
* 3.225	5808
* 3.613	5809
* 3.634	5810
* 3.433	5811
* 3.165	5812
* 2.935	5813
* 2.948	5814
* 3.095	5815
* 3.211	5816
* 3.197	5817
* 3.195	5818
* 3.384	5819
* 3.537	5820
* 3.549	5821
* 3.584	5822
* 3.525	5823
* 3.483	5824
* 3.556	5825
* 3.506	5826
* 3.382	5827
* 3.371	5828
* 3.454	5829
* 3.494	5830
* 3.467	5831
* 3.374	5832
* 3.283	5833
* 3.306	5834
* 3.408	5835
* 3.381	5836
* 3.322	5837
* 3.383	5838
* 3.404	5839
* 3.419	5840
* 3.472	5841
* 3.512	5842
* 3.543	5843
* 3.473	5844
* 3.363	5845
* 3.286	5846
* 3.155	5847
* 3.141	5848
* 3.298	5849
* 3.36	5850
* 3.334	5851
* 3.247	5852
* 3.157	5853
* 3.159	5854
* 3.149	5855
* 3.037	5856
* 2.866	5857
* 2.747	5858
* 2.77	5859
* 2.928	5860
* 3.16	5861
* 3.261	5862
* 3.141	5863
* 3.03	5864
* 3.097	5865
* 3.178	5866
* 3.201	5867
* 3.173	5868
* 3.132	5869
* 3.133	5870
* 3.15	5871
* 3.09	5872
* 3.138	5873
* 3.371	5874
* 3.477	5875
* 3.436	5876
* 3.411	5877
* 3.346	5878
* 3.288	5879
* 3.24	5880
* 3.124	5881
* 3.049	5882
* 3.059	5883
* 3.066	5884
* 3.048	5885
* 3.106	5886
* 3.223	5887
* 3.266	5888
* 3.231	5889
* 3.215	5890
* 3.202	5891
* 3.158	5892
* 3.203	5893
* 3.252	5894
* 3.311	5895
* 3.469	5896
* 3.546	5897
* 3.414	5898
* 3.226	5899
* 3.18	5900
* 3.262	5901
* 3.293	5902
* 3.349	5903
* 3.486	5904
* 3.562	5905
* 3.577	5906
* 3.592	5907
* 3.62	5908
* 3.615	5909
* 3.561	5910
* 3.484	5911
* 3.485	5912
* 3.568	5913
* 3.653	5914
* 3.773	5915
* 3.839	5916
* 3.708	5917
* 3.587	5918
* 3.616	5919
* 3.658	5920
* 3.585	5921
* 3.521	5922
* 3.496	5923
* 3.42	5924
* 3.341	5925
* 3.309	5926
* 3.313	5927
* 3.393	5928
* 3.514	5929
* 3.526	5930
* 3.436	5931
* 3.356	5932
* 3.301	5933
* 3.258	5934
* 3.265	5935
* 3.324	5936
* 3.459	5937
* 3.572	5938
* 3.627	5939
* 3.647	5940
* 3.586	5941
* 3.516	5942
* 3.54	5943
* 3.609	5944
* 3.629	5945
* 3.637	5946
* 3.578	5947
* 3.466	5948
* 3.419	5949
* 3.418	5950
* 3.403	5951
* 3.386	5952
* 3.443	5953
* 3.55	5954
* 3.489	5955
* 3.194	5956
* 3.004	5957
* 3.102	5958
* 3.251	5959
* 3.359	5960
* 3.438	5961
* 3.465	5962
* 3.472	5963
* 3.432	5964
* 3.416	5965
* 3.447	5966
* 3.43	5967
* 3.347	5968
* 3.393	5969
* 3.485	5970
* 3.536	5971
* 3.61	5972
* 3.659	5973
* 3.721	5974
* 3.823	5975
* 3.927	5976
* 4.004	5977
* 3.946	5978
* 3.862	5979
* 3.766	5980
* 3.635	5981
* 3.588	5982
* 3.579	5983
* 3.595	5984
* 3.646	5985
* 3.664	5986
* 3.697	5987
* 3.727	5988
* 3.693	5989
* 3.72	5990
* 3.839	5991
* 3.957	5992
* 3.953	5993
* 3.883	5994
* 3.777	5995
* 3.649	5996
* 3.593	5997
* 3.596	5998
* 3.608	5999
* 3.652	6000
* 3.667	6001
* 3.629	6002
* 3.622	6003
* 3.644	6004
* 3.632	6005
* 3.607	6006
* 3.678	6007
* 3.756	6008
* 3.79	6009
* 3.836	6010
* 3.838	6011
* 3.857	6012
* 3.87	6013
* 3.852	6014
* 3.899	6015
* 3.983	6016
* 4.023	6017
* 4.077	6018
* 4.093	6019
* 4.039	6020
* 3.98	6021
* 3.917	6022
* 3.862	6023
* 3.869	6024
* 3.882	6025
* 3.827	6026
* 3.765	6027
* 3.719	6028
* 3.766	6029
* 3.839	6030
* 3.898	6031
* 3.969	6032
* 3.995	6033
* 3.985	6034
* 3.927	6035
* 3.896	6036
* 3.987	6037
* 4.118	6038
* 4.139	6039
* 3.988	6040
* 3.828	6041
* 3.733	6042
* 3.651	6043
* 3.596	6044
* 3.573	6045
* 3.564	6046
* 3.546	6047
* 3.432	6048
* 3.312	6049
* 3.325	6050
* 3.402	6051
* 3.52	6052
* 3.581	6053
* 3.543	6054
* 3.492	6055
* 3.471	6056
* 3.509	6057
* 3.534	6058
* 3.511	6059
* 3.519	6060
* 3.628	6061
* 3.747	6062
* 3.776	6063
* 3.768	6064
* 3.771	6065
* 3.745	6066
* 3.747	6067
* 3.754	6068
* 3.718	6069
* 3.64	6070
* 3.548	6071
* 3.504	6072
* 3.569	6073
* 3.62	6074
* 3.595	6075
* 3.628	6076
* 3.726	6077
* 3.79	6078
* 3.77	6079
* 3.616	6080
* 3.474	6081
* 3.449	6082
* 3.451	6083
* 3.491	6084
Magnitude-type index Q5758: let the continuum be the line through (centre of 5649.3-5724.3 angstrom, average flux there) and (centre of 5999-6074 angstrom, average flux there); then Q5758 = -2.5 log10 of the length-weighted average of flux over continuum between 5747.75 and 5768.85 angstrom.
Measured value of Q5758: 0.27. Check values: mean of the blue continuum 2.96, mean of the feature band 2.43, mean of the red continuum 3.74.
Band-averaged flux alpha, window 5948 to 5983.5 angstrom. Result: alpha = 3.51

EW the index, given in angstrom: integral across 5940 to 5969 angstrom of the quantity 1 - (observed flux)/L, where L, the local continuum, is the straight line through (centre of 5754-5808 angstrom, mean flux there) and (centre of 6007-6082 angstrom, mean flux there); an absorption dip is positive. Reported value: 0.3 angstrom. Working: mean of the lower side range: 2.96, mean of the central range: 3.43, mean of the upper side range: 3.74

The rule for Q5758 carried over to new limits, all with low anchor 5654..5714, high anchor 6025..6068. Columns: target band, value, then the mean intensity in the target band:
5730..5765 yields 0.30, 2.37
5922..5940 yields 0.02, 3.42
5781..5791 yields 0.02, 3.14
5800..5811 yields 0.02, 3.19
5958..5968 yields 0.05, 3.39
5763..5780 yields 0.01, 3.15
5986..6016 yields -0.04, 3.74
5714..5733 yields 0.12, 2.76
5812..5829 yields -0.02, 3.34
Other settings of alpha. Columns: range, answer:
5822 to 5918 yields 3.32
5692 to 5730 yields 2.89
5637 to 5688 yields 2.91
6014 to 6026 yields 3.96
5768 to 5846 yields 3.23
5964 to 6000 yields 3.68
